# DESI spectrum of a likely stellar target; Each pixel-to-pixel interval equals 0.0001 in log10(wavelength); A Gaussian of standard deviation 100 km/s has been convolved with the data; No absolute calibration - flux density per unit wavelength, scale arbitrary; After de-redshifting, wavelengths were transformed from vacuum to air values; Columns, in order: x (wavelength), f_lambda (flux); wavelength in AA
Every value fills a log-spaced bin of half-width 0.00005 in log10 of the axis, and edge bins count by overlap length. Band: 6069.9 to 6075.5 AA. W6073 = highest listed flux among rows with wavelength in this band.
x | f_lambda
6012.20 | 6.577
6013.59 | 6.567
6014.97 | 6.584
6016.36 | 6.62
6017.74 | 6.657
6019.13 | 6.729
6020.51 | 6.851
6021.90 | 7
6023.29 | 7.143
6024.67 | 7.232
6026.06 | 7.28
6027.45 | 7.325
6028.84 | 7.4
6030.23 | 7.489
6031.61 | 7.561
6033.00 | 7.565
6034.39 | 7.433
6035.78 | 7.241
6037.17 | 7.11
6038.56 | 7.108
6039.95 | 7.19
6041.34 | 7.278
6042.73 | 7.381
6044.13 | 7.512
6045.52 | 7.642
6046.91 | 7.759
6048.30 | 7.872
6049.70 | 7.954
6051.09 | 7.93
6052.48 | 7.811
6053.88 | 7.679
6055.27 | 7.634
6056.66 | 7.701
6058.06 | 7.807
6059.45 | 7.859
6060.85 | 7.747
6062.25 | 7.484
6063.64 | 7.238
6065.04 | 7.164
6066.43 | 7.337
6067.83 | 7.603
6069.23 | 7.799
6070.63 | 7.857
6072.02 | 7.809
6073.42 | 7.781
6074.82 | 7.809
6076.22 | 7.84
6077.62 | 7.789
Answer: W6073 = 7.857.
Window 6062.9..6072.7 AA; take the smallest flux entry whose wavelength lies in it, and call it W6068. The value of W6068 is 7.164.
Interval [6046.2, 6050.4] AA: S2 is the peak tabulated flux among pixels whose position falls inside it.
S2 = 7.954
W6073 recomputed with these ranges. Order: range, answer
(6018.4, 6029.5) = 7.4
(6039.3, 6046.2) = 7.642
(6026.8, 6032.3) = 7.561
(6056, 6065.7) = 7.859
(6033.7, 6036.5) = 7.433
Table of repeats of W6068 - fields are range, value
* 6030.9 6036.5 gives 7.241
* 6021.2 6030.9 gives 7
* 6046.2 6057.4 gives 7.634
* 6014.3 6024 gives 6.584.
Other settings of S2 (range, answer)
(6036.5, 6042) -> 7.278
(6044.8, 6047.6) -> 7.759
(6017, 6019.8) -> 6.729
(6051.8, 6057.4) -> 7.811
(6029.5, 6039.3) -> 7.565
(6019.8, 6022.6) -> 7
